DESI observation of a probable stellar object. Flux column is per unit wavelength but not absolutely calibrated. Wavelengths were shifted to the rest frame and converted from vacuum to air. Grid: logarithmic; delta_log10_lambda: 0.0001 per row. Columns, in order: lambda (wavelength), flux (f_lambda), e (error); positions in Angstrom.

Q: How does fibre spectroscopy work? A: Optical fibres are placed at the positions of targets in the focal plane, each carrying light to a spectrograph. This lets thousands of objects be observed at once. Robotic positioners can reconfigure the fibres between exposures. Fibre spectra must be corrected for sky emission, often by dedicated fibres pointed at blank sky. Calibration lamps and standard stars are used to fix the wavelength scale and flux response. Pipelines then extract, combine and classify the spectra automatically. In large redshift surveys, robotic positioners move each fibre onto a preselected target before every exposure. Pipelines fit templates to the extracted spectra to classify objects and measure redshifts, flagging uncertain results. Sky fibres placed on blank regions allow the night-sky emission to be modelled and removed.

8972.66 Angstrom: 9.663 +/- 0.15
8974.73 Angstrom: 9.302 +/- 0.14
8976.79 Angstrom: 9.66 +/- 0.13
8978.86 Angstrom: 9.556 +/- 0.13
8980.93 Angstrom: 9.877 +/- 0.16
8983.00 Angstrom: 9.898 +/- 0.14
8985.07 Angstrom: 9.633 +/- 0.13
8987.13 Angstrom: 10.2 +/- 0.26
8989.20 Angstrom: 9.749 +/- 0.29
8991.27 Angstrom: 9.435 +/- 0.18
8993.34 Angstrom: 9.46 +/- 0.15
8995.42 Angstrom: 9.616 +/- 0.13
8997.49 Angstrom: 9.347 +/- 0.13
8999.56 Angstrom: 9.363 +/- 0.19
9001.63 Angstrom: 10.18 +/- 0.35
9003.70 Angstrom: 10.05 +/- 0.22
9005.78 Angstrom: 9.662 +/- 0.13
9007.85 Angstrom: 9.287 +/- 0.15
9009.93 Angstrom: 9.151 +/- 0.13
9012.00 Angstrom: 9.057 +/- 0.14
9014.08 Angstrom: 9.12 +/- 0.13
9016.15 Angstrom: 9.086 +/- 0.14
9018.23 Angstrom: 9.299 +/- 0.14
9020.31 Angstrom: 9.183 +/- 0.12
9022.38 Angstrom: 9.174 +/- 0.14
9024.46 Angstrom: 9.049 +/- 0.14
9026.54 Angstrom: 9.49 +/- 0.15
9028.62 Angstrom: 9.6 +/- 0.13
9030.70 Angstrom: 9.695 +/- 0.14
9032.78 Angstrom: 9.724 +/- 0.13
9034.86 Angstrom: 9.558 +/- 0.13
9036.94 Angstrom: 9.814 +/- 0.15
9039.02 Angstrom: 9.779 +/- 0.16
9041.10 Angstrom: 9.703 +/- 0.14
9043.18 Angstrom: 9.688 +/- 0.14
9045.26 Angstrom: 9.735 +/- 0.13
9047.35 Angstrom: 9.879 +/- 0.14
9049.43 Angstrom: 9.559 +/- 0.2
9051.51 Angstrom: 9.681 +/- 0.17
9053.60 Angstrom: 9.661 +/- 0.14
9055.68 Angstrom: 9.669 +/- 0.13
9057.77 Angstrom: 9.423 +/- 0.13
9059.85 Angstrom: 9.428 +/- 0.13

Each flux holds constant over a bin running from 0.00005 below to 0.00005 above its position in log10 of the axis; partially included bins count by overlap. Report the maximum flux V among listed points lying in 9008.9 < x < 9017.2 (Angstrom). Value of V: 9.151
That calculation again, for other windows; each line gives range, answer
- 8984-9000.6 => 10.2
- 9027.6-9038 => 9.814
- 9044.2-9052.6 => 9.879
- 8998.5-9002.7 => 10.18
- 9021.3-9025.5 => 9.174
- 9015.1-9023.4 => 9.299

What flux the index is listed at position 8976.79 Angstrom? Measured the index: 9.66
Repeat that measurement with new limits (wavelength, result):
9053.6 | 9.661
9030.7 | 9.695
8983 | 9.898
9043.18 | 9.688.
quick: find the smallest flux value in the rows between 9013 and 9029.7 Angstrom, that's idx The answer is 9.049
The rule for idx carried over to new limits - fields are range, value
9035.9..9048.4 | 9.688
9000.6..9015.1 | 9.057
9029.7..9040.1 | 9.558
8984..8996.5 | 9.435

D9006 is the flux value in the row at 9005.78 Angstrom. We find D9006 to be 9.662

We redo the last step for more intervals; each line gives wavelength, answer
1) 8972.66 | 9.663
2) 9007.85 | 9.287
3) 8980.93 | 9.877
